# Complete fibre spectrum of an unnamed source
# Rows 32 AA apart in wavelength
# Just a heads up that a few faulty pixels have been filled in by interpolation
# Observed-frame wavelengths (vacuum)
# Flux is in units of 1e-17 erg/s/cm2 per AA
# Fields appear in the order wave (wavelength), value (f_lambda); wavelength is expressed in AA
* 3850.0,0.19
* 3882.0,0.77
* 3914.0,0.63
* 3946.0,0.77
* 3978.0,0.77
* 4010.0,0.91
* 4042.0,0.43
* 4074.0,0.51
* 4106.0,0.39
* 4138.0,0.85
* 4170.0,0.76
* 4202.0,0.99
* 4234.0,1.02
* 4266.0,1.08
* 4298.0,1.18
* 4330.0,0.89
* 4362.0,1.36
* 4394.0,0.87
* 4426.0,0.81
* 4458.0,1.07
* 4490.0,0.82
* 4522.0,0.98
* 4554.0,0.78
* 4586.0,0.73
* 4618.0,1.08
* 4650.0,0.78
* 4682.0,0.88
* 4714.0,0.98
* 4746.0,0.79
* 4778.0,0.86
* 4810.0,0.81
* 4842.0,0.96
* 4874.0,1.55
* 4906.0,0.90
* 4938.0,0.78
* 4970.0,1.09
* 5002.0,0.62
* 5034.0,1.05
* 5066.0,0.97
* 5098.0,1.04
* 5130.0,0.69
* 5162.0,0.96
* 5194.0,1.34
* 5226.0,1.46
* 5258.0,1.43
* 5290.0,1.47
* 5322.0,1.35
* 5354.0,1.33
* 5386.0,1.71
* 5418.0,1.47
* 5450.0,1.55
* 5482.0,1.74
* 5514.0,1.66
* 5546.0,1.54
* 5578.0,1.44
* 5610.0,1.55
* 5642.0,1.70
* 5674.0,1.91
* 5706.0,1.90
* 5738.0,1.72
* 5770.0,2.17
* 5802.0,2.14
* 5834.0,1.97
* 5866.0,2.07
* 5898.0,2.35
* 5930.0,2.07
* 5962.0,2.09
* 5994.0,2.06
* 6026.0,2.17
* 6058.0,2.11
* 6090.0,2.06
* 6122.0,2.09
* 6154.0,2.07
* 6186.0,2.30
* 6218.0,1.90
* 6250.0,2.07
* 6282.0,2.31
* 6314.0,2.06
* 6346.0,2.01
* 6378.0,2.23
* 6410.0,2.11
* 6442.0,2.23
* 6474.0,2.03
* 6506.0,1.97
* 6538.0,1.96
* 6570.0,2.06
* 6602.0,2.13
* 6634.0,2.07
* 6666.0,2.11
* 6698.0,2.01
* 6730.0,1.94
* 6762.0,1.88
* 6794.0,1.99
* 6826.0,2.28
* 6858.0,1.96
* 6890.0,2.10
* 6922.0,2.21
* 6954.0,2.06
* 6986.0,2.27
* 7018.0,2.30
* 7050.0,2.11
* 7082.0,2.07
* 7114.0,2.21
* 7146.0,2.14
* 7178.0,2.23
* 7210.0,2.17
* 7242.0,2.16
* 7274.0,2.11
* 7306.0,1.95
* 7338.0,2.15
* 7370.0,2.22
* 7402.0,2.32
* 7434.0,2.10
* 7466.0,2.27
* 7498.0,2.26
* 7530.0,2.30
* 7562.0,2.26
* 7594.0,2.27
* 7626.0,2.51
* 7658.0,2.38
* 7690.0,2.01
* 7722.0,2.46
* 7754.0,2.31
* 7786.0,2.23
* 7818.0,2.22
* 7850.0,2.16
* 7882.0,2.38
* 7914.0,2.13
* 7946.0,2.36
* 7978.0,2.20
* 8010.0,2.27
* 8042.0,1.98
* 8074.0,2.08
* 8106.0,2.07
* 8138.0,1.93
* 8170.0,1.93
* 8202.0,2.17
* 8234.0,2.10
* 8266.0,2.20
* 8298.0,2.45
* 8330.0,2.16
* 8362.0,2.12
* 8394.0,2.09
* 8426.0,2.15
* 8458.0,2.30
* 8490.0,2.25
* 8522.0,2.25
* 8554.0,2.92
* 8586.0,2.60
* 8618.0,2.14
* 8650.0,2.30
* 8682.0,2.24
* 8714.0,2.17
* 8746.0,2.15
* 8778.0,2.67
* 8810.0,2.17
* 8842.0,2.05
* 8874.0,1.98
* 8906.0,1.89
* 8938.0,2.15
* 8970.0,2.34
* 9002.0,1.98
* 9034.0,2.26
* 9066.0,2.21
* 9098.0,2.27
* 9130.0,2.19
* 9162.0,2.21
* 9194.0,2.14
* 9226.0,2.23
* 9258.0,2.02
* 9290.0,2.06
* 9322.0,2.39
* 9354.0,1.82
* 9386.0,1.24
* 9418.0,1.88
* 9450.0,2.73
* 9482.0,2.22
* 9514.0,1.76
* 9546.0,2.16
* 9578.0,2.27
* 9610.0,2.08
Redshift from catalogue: 0.305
